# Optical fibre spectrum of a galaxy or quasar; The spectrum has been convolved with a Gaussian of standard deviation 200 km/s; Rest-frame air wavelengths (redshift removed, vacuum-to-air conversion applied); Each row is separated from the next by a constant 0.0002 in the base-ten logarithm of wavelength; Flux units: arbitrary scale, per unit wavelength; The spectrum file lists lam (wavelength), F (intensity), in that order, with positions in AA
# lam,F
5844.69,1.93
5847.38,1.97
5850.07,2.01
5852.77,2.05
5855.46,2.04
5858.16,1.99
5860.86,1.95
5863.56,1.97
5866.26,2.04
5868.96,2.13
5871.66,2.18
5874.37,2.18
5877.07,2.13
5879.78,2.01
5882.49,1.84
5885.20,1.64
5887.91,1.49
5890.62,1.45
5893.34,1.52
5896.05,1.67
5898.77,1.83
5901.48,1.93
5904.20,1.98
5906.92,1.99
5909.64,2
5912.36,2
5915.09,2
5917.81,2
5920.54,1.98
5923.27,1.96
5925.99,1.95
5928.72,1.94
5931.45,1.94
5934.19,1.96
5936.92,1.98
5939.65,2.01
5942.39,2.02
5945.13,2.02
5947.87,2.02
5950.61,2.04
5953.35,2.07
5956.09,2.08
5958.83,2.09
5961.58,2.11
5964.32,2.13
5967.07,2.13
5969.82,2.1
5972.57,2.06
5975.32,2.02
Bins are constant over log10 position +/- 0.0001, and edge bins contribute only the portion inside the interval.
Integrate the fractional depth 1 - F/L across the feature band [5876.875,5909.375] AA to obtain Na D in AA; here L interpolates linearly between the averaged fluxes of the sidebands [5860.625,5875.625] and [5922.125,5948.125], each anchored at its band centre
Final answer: 4.1 AA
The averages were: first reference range 2.08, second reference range 1.98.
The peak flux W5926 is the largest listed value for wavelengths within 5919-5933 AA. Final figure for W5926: 1.98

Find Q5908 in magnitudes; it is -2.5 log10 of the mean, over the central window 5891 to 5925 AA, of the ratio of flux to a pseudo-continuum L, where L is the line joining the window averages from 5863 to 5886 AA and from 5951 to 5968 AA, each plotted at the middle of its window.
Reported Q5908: 0.09 mag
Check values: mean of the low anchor 2.02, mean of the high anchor 2.1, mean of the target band 1.89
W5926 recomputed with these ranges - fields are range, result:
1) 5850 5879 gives 2.18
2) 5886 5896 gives 1.52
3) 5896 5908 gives 1.99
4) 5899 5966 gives 2.13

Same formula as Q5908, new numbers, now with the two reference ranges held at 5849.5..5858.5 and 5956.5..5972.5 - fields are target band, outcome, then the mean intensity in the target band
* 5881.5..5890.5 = 0.254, 1.62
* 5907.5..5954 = 0.048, 1.99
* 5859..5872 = -0.004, 2.04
